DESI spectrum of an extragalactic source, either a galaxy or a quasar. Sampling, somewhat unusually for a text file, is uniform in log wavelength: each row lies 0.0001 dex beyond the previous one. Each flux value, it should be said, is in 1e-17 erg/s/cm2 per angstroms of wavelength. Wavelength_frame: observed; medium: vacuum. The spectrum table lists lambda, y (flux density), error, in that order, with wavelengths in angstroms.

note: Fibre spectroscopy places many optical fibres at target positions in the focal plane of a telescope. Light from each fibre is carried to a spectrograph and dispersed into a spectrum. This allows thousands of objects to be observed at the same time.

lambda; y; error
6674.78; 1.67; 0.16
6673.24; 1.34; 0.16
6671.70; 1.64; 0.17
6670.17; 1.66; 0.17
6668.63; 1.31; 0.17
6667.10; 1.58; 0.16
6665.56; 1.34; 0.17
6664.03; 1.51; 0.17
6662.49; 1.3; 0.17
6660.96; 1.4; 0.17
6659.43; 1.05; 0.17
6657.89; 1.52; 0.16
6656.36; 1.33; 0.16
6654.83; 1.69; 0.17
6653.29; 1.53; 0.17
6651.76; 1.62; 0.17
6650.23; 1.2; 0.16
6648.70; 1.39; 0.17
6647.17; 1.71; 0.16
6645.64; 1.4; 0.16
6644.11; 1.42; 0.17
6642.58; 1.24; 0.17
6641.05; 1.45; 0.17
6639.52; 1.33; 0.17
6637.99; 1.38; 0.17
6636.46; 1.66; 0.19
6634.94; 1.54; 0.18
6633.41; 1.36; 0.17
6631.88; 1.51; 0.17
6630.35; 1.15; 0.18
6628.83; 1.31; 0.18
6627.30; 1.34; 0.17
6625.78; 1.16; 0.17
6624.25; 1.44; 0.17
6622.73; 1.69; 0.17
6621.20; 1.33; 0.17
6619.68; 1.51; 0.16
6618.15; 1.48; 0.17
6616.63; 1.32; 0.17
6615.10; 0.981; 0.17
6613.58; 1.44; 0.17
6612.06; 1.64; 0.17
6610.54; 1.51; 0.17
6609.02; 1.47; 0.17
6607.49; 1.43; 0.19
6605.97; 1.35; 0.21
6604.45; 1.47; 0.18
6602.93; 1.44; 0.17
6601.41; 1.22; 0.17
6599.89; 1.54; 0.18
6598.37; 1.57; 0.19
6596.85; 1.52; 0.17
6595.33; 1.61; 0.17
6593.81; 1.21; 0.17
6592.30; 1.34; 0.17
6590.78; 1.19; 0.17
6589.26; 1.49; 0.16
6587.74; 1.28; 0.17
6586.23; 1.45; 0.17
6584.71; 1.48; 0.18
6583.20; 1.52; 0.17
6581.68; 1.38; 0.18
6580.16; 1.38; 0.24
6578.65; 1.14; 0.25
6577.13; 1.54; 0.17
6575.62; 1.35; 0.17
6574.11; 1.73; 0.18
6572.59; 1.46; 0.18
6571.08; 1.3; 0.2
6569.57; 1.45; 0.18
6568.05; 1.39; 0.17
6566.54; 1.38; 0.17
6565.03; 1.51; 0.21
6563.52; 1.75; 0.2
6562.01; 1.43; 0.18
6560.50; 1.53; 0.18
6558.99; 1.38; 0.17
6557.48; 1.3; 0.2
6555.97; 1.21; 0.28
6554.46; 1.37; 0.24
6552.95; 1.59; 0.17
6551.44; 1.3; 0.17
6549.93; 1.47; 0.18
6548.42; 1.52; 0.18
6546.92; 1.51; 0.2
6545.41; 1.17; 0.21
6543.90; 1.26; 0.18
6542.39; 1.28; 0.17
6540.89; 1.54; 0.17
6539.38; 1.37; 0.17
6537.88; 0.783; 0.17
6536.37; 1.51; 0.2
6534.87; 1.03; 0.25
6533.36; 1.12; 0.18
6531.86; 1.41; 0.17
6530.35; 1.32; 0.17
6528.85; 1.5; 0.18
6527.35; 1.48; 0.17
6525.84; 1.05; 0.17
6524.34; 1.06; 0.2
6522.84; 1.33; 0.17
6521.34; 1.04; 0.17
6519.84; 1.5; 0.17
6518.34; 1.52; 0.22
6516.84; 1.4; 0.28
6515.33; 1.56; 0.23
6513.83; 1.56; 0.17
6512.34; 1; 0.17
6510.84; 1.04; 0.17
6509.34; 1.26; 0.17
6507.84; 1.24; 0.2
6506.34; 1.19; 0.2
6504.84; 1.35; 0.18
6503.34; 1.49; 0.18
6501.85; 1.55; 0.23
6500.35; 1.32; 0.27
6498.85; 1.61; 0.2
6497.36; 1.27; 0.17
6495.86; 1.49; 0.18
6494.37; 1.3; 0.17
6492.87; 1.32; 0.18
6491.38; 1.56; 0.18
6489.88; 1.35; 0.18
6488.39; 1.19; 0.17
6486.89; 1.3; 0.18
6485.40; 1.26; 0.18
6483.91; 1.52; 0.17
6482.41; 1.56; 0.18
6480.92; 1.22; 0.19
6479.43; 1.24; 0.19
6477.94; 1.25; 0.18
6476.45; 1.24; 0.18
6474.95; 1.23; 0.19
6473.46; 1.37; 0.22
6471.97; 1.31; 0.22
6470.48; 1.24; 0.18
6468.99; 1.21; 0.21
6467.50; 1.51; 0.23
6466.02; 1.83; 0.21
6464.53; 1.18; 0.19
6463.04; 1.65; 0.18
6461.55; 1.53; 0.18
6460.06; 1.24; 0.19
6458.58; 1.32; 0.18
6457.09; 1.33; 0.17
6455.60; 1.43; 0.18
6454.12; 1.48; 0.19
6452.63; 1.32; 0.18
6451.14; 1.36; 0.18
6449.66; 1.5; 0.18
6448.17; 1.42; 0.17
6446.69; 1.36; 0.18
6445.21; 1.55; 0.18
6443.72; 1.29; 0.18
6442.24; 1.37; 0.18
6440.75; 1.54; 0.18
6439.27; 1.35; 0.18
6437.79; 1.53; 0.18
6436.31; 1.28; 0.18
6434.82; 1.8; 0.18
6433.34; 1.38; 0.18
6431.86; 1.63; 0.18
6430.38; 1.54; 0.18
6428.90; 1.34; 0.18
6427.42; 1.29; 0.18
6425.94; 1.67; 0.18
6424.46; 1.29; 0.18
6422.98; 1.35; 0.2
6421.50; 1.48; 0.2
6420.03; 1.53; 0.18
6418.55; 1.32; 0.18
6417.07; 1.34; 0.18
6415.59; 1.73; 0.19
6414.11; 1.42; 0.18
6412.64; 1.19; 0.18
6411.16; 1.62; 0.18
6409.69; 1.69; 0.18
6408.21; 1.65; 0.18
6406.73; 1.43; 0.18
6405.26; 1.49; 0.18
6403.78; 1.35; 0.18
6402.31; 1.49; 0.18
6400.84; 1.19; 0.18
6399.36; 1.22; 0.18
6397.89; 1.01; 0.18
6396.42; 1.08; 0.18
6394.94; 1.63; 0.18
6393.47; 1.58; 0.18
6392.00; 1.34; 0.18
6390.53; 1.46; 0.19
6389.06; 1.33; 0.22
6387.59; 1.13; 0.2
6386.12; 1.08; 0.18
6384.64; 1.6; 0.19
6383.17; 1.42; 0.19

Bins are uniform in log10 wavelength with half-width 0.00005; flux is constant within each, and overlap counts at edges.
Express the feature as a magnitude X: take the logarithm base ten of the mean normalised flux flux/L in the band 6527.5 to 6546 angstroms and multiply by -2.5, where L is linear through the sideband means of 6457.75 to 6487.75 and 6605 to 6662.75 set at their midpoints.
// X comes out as 0.080 mag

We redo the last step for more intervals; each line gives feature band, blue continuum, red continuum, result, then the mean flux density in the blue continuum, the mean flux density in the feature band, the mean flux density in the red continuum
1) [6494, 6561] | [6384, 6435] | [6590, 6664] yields 0.06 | 1.41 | 1.33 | 1.41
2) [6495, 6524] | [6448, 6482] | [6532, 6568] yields 0.01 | 1.37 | 1.35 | 1.36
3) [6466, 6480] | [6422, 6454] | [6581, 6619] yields 0.09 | 1.44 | 1.32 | 1.41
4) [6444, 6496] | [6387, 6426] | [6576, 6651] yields 0.02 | 1.4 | 1.37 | 1.41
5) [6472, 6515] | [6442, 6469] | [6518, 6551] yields 0.03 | 1.42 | 1.33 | 1.31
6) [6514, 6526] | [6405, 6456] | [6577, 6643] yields 0.08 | 1.46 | 1.33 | 1.4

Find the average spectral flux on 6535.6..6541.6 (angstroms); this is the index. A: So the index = 1.3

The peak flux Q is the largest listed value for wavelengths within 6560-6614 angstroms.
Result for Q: 1.75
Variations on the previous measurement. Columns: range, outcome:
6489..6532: 1.61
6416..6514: 1.83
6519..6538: 1.51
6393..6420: 1.73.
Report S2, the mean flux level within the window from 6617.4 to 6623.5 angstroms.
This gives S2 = 1.5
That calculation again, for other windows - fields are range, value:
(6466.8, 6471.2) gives 1.32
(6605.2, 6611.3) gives 1.44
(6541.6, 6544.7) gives 1.27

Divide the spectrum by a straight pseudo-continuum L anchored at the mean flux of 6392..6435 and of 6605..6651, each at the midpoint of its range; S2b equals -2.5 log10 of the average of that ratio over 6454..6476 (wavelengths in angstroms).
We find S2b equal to 0.03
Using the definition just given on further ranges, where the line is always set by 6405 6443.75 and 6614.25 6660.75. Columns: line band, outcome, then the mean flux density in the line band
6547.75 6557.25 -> 0.020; 1.4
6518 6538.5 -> 0.142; 1.26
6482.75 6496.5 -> 0.059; 1.37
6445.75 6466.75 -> 0.024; 1.43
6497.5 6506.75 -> 0.020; 1.42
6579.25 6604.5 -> 0.001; 1.41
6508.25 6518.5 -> 0.094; 1.32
